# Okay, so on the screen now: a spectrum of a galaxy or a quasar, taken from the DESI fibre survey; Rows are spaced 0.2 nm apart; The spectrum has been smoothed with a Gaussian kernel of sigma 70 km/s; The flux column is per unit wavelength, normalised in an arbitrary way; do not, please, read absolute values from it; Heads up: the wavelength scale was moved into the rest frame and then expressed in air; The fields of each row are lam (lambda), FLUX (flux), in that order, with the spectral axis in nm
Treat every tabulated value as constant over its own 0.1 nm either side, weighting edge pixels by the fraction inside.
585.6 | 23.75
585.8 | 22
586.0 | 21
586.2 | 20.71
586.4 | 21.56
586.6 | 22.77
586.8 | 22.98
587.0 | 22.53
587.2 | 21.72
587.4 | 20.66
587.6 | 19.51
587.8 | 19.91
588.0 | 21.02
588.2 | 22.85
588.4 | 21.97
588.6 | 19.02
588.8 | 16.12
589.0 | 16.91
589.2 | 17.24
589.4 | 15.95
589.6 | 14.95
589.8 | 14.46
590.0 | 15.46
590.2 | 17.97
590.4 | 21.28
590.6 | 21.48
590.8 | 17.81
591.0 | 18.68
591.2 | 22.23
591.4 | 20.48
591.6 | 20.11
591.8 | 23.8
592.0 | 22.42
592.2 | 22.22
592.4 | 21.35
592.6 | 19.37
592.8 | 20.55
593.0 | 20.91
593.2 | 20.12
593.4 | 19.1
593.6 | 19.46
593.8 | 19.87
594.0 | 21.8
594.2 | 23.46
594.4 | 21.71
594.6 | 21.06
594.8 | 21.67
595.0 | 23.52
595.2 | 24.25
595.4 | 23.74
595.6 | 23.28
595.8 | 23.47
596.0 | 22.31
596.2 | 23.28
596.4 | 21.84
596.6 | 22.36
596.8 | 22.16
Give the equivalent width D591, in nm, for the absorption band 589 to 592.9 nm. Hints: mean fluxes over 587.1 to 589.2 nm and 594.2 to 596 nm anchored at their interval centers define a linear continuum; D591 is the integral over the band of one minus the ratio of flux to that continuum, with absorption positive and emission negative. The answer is 0.33 nm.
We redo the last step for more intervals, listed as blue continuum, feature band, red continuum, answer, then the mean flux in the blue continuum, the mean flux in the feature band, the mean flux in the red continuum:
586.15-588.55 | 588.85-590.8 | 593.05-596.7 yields 0.39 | 21.5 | 17.3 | 22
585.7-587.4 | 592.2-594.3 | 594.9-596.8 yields 0.19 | 21.8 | 20.7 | 23.1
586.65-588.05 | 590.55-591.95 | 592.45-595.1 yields 0.03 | 21.3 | 20.7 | 21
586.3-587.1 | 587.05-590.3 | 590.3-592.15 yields 0.49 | 22.5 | 18.5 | 21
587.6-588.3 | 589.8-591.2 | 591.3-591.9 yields 0.17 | 21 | 18.7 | 21.5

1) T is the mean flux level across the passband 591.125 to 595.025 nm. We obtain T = 21.2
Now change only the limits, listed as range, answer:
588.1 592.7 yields 19.3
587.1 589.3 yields 19.7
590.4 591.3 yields 20.2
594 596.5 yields 22.8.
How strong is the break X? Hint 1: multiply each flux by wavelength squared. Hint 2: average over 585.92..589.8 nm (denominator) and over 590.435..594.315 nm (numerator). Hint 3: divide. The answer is 1.07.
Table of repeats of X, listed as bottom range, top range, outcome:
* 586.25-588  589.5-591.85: 0.90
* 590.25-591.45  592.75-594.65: 1.04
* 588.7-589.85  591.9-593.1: 1.34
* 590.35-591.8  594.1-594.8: 1.09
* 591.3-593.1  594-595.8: 1.08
